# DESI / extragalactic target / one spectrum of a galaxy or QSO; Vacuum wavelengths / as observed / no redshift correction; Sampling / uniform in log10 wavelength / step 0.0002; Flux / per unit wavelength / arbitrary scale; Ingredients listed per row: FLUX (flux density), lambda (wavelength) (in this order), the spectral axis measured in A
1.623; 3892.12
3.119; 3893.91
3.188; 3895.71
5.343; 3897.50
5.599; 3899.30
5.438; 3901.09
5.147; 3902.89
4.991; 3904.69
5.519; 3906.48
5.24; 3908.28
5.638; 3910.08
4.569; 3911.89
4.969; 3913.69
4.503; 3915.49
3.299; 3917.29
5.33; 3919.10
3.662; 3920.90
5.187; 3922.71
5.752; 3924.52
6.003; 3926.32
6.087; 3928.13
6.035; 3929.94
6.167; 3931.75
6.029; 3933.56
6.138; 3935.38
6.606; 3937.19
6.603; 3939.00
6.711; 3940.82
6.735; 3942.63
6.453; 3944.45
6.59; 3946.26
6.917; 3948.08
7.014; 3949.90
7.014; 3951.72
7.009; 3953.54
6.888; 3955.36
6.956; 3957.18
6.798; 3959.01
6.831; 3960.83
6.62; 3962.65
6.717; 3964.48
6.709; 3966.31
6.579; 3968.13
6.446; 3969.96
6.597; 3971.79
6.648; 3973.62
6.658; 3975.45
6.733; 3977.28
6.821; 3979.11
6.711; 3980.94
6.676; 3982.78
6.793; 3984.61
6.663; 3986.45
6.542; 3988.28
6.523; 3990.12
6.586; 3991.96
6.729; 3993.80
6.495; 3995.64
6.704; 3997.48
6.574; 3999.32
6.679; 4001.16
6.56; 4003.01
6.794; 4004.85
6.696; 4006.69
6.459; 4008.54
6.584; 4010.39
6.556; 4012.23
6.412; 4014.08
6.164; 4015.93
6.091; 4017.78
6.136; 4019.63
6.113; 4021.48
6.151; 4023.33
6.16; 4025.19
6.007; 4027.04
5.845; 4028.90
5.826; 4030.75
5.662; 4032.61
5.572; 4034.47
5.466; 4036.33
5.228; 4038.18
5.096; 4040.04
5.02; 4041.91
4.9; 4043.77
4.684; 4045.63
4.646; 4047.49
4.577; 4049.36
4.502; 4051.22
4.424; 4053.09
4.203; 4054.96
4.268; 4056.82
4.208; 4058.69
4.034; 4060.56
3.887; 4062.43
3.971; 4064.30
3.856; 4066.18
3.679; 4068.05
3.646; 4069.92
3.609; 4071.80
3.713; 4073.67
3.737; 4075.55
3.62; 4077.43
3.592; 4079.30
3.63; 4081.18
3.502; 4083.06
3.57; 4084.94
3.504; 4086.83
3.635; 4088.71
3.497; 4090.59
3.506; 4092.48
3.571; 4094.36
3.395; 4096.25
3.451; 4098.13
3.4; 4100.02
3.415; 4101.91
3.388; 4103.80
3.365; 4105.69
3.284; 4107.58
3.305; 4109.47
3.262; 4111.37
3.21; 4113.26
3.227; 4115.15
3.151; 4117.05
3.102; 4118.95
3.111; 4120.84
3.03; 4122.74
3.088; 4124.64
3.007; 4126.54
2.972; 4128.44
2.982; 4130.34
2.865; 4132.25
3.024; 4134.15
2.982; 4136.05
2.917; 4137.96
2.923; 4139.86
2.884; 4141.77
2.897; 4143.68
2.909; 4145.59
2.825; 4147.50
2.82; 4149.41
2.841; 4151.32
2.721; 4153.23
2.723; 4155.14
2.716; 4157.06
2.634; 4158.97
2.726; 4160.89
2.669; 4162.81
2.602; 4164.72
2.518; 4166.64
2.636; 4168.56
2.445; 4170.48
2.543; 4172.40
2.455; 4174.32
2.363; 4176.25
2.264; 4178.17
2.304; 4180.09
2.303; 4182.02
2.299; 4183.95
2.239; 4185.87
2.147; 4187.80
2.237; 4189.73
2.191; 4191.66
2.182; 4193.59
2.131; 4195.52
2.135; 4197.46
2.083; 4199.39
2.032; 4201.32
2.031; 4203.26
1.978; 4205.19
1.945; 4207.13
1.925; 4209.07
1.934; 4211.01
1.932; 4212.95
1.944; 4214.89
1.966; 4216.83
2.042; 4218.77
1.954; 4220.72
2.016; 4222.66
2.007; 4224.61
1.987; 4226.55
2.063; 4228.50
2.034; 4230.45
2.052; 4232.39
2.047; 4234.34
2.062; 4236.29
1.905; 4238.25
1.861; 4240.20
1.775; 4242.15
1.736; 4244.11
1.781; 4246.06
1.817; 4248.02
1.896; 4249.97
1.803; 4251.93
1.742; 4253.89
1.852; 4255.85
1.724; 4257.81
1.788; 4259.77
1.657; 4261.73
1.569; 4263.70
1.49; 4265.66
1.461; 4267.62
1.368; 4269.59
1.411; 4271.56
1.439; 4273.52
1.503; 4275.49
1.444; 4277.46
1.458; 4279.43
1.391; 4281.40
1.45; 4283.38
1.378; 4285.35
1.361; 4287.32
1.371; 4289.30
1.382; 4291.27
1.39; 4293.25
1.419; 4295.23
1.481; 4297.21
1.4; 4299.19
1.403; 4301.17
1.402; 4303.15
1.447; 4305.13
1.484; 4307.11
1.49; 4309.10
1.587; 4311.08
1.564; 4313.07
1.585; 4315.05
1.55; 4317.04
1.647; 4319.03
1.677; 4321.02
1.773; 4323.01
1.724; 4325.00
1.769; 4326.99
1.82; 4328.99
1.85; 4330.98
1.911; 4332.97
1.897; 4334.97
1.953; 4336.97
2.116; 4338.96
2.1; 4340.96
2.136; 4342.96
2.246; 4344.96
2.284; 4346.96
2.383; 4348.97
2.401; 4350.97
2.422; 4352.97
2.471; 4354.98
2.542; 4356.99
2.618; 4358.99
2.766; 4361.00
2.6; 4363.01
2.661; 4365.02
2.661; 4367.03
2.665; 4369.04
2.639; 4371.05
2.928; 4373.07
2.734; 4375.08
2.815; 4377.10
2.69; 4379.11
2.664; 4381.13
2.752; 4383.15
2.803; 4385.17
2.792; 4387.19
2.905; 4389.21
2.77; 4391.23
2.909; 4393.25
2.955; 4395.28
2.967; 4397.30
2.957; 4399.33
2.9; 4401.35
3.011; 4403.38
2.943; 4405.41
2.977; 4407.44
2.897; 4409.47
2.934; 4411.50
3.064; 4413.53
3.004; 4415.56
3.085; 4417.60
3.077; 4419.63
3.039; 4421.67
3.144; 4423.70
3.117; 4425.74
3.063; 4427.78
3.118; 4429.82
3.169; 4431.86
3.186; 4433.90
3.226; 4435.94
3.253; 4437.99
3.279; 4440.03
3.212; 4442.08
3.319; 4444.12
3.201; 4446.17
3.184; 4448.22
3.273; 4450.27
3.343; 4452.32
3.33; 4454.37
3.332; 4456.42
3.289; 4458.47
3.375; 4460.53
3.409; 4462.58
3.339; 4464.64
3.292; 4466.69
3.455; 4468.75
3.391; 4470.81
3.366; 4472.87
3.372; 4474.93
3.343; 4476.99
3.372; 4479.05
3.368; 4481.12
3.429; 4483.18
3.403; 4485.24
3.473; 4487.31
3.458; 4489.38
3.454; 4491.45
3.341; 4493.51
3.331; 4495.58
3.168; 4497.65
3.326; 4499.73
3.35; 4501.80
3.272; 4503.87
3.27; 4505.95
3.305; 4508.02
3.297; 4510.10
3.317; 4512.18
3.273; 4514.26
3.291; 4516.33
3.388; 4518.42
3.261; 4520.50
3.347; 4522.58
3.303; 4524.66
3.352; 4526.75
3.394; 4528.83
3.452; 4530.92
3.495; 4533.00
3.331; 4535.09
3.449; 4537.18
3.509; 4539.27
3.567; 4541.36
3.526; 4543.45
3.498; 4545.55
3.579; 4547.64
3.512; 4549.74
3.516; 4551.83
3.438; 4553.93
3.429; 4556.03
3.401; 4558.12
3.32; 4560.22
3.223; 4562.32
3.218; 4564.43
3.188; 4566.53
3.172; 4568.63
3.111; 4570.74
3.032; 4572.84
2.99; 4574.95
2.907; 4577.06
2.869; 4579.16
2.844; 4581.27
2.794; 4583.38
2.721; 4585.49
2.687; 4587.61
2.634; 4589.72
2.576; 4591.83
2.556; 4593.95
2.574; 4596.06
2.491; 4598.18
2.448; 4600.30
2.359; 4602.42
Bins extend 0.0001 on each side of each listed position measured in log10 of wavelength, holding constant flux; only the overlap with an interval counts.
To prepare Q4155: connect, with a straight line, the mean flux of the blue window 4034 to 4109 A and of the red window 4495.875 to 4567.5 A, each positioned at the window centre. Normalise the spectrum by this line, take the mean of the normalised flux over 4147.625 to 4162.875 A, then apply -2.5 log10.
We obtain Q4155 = 0.38 mag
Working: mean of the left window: 3.99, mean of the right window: 3.37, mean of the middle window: 2.74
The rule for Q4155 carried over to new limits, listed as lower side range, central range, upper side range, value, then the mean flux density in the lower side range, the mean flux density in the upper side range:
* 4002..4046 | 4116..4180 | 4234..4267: 0.29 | 5.94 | 1.79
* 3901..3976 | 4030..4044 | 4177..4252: -0.16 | 6.05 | 2.03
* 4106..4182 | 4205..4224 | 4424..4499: 0.44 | 2.84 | 3.3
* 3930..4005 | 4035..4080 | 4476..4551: 0.39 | 6.65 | 3.38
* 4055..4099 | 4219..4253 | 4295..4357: 0.29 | 3.71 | 1.84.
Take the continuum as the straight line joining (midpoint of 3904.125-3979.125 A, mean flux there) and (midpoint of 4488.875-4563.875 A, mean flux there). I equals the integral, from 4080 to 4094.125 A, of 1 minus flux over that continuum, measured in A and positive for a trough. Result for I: 4.9 A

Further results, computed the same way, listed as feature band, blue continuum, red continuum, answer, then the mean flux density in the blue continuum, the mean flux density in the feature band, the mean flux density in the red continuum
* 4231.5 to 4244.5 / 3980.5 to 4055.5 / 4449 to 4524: 7.7 A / 5.96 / 1.93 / 3.34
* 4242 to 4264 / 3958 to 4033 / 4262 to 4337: 5.1 A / 6.49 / 1.77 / 1.54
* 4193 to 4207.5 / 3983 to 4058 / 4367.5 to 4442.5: 7.9 A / 5.88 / 2.07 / 2.96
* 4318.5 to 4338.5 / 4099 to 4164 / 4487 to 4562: 8.7 A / 3.01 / 1.81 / 3.39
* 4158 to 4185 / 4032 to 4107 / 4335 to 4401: 8.2 A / 4.05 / 2.48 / 2.6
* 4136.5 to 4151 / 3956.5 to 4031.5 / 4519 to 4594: 7.1 A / 6.52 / 2.88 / 3.21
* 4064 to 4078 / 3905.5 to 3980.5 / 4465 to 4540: 4.5 A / 6.15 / 3.72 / 3.36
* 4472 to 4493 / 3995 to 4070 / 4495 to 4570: 1.0 A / 5.44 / 3.4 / 3.36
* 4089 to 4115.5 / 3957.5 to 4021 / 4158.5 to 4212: 4.6 A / 6.6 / 3.39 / 2.28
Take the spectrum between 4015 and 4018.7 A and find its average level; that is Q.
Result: 6.13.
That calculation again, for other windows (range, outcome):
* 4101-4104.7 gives 3.4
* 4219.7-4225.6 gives 1.99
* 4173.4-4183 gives 2.34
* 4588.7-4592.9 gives 2.6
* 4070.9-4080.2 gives 3.66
